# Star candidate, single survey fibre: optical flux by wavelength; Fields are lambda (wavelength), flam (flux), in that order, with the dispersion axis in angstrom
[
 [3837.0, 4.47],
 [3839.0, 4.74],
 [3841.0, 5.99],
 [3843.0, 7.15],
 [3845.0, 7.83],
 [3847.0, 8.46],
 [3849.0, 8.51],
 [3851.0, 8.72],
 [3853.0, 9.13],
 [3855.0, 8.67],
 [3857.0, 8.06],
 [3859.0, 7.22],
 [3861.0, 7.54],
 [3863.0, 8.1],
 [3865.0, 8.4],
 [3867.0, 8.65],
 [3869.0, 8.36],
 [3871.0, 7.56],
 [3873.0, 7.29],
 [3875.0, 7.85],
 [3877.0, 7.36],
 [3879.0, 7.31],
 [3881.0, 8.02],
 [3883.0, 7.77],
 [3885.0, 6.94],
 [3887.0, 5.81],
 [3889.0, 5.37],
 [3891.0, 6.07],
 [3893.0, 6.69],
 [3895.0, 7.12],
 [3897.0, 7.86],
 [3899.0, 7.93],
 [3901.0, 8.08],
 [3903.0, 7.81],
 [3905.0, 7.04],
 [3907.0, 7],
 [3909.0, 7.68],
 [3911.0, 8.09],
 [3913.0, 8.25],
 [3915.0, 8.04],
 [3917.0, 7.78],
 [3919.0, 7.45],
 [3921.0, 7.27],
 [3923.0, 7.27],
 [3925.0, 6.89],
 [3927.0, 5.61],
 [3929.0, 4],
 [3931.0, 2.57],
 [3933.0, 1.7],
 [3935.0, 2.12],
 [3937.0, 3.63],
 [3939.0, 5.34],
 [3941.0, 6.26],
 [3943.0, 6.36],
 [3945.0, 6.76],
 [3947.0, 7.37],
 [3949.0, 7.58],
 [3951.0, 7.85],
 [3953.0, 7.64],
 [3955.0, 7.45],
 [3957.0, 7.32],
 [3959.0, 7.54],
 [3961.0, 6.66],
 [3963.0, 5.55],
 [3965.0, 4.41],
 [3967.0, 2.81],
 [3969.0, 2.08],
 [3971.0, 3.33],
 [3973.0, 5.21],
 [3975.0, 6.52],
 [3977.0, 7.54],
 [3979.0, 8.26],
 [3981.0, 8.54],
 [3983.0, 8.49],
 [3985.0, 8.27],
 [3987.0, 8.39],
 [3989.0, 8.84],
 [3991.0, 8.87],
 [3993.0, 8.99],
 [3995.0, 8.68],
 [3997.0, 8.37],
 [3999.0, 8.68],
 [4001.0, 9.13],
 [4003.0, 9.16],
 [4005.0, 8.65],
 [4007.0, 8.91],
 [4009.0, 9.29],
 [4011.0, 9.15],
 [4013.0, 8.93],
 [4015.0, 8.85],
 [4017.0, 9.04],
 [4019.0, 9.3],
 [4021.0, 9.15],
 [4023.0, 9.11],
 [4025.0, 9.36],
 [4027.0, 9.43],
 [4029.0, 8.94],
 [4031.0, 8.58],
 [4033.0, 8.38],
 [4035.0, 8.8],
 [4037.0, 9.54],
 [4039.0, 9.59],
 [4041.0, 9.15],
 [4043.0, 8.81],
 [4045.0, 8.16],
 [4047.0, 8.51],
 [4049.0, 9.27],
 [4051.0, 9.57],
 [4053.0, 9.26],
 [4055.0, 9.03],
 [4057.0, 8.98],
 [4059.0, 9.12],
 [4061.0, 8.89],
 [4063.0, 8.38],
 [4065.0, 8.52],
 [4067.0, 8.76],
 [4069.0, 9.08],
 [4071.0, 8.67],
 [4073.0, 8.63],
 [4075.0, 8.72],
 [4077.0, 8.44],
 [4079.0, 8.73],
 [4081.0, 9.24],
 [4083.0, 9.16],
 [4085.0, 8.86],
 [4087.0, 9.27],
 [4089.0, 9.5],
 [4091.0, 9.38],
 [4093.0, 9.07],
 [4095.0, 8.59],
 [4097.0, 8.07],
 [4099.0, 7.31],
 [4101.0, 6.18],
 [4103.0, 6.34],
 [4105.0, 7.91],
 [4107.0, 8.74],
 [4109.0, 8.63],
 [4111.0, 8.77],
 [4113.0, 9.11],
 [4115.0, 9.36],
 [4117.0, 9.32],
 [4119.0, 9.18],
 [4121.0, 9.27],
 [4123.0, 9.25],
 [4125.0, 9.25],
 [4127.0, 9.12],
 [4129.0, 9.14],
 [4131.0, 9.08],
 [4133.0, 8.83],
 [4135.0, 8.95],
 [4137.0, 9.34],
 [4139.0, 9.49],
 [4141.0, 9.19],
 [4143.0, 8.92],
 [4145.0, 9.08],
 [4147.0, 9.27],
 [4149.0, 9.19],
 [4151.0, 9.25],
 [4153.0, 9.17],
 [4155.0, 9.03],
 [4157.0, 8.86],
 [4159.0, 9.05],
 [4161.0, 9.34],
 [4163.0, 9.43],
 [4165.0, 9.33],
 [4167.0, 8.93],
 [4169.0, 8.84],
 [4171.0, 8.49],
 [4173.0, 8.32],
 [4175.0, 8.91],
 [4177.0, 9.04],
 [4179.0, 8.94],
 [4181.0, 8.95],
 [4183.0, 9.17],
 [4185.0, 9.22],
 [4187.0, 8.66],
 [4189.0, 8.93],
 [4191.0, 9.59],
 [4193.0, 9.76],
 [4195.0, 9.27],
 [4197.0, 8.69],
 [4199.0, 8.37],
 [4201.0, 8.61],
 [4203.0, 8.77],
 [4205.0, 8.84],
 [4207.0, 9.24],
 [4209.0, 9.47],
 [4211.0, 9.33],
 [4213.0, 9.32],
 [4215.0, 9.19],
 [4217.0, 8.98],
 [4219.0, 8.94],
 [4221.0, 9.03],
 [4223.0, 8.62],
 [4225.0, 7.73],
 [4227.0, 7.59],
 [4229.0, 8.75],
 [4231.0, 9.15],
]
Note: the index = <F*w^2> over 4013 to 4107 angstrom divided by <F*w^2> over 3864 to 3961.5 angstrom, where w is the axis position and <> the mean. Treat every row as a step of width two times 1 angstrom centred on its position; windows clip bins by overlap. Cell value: 1.4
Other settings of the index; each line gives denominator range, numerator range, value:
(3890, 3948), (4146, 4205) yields 1.60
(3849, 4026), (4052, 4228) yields 1.34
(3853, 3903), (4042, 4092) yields 1.30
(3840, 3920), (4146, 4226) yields 1.37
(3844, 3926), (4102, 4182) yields 1.33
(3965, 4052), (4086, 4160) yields 1.13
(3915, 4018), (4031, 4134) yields 1.34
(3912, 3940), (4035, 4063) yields 1.73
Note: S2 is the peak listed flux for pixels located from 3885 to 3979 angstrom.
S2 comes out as 8.26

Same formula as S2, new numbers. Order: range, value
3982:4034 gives 9.43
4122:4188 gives 9.49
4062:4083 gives 9.24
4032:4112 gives 9.59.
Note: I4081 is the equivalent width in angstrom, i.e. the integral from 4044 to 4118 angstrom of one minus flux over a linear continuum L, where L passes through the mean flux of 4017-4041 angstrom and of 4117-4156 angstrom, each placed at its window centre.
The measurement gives 3.6 angstrom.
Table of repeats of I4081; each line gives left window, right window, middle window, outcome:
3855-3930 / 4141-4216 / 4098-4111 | 1.5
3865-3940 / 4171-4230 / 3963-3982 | 4.8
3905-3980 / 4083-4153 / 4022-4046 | -4.7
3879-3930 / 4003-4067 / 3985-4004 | -0.8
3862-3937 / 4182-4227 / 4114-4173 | -4.1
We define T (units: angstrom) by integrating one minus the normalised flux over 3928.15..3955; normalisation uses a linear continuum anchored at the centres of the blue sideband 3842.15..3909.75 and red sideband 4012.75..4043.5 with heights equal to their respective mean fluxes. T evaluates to 9.3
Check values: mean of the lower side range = 7.63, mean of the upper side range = 9.07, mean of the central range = 5.41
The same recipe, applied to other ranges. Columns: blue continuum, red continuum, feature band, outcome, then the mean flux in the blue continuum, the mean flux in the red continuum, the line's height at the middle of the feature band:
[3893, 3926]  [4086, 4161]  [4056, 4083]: -0.8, 7.57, 8.86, 8.53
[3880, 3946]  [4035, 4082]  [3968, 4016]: -0.9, 6.44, 8.91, 7.78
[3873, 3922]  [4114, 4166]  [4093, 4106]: 2.0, 7.36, 9.18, 8.88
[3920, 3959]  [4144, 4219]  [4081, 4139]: -4.7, 5.89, 9.05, 8.11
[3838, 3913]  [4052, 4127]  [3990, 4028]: -3.3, 7.53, 8.73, 8.28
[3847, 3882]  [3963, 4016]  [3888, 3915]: 2.0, 8.06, 7.59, 7.92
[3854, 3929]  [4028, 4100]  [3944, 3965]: 2.4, 7.42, 8.86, 7.95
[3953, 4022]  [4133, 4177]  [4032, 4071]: -3.5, 7.66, 9.06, 8.19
